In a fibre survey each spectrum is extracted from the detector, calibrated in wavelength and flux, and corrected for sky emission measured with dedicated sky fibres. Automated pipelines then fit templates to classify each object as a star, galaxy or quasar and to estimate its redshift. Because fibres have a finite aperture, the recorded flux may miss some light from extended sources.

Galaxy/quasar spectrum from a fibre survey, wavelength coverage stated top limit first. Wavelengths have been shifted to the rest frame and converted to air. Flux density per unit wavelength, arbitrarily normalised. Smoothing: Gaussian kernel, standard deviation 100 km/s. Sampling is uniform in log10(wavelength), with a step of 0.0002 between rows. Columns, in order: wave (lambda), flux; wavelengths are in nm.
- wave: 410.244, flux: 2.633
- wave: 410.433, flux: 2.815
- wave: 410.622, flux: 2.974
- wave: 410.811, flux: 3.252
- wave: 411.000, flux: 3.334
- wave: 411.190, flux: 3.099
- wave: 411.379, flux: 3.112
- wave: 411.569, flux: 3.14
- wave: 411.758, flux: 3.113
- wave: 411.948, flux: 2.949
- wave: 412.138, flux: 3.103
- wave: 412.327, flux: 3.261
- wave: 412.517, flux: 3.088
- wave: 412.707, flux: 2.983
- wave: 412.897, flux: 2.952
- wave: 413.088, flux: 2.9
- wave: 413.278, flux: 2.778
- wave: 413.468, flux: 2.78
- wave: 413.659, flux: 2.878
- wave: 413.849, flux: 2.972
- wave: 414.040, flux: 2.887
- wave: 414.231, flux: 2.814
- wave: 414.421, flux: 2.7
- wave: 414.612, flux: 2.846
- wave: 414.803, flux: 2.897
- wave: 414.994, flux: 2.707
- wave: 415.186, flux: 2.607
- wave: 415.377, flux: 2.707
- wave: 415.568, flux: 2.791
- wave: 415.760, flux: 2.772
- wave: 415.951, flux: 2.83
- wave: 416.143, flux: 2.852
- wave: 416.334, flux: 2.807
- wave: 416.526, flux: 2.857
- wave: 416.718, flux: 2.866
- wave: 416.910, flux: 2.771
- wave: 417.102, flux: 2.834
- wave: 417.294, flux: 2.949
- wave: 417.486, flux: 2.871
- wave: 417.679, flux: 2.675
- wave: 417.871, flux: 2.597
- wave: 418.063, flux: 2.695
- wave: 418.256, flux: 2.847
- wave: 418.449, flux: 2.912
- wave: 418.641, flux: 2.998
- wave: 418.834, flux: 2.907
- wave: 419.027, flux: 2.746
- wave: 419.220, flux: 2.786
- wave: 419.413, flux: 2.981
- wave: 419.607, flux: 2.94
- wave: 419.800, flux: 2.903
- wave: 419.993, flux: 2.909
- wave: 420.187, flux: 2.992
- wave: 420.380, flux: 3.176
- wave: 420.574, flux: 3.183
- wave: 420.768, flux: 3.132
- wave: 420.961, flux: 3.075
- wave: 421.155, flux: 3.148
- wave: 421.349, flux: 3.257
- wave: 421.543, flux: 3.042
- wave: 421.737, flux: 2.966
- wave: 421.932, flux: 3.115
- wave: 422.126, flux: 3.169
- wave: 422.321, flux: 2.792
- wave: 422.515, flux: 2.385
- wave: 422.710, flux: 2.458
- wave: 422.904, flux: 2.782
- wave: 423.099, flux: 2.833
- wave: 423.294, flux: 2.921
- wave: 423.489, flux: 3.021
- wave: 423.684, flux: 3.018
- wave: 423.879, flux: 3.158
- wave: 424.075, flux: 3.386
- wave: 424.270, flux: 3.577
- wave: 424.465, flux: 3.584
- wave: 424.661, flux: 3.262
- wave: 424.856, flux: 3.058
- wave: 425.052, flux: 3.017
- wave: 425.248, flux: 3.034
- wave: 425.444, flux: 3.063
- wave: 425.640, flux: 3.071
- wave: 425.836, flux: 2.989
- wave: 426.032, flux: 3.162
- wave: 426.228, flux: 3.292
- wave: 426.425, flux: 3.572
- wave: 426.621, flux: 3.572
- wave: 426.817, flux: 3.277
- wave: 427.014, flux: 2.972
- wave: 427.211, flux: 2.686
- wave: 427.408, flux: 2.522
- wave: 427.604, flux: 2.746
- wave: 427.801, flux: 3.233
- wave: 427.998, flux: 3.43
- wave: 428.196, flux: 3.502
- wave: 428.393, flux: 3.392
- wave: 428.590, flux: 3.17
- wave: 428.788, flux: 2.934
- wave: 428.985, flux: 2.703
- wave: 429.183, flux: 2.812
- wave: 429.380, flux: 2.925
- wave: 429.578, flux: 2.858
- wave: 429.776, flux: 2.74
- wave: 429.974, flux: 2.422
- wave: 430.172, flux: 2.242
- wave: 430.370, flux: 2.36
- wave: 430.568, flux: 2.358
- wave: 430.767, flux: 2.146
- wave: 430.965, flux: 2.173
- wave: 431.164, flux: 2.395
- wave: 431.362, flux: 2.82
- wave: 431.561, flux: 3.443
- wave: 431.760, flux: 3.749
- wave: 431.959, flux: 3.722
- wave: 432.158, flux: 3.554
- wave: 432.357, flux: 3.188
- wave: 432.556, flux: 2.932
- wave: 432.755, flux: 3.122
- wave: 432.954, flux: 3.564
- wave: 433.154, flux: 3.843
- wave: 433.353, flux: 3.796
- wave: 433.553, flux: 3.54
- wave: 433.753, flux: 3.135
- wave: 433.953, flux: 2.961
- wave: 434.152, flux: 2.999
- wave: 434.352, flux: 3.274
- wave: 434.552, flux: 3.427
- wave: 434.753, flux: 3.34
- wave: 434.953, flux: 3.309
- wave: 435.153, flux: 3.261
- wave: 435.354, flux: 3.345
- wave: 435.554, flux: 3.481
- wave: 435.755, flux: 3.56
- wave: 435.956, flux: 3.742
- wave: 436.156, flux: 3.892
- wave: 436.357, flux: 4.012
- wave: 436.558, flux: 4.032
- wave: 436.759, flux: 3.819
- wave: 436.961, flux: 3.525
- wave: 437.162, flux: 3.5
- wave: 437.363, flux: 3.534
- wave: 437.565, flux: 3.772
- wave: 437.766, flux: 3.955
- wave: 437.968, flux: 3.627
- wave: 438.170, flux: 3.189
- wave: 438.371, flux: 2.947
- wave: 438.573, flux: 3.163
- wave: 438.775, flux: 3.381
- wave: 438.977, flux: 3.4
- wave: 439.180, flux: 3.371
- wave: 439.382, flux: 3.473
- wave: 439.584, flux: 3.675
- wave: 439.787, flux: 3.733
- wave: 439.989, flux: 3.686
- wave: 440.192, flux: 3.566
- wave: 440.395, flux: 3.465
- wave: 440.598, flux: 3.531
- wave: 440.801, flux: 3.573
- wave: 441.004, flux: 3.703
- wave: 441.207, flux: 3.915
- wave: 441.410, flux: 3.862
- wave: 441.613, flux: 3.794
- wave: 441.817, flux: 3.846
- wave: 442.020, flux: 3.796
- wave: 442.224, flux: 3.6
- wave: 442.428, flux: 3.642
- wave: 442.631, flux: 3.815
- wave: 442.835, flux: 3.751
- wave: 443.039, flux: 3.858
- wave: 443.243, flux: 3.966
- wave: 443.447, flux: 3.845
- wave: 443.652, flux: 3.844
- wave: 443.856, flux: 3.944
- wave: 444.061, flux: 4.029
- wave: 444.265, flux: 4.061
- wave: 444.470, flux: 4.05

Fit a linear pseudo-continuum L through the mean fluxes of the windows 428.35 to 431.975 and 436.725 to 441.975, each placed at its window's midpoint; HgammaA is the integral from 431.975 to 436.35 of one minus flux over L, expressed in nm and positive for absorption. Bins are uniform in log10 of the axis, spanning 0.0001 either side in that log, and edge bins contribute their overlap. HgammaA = -0.40 nm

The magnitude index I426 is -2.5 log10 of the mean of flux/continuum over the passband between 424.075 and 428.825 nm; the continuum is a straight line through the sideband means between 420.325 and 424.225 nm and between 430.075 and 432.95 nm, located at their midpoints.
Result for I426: -0.08 mag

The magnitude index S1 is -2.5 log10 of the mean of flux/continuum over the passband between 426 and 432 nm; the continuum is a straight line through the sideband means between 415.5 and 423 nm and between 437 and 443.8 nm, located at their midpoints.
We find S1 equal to 0.10 mag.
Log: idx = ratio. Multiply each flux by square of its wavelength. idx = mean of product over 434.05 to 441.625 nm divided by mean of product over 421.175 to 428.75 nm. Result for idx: 1.2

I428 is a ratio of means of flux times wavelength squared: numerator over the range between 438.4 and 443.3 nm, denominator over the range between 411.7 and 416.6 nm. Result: 1.43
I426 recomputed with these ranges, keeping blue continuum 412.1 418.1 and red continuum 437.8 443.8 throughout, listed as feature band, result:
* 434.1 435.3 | 0.05 mag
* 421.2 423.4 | 0.06 mag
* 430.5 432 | 0.18 mag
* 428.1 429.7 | 0.08 mag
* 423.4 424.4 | -0.05 mag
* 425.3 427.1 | -0.01 mag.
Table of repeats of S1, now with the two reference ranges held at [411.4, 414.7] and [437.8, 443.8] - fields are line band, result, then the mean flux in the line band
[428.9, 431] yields 0.31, 2.53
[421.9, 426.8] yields 0.05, 3.1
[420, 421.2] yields 0.01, 3.1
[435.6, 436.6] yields -0.09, 3.82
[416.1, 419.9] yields 0.09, 2.84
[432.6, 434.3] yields 0.03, 3.35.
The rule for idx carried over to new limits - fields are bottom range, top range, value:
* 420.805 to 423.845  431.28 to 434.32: 1.20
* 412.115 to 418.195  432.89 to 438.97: 1.36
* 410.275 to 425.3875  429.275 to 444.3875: 1.27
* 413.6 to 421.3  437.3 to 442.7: 1.39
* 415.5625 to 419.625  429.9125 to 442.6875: 1.31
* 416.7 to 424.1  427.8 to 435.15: 1.11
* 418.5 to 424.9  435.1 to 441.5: 1.28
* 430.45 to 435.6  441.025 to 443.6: 1.25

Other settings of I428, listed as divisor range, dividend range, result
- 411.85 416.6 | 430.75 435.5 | 1.23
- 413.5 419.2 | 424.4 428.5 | 1.18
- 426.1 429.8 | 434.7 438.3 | 1.22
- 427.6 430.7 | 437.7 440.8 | 1.27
